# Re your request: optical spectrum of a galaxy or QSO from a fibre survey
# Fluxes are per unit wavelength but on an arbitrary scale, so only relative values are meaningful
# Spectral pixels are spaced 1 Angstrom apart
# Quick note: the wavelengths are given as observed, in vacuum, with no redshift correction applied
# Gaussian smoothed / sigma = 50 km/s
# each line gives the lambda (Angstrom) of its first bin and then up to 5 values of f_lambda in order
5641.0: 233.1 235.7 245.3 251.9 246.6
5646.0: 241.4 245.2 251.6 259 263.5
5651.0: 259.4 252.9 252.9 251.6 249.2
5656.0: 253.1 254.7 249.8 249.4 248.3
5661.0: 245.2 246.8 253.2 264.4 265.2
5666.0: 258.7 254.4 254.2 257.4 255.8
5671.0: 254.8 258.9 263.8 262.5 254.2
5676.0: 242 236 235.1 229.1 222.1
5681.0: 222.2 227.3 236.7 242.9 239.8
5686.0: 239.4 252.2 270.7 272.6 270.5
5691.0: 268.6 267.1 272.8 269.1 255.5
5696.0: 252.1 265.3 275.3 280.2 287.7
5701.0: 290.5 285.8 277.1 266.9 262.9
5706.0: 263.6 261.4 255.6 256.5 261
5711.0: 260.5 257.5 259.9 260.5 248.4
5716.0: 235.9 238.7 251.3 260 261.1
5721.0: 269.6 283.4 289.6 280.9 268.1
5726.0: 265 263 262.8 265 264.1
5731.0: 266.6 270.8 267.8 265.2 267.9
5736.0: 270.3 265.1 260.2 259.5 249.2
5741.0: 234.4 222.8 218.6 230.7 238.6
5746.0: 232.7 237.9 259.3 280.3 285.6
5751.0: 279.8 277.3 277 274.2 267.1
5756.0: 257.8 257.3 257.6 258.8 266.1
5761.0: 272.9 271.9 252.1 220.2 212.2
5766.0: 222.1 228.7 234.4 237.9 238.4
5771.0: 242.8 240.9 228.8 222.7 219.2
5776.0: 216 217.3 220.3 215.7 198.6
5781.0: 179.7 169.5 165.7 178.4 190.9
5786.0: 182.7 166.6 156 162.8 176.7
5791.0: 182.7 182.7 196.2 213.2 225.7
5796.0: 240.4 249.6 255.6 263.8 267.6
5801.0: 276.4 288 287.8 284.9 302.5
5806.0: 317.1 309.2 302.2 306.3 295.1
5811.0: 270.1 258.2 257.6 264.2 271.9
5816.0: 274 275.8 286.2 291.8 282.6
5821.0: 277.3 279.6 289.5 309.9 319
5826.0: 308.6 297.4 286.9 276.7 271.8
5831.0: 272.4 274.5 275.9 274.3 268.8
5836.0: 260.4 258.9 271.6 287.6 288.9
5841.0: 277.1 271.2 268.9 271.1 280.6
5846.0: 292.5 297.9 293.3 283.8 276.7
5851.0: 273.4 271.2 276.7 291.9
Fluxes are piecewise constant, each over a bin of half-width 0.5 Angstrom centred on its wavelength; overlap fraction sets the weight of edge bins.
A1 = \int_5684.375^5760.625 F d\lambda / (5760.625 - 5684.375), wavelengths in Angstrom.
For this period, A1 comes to 262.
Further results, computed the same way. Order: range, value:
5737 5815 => 241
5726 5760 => 259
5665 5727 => 259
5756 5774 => 244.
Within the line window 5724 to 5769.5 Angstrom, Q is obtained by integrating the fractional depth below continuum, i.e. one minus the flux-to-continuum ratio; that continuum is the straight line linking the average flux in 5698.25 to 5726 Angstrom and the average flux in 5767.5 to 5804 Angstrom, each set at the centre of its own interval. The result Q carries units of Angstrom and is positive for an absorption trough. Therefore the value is -2.4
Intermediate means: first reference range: 266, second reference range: 217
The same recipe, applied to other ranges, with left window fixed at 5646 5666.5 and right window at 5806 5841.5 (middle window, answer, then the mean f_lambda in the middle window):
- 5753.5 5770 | 1.4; 249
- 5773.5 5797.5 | 6.9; 197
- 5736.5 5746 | 0.9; 242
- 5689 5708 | -0.7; 270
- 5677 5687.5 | 0.9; 235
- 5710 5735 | 0.2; 263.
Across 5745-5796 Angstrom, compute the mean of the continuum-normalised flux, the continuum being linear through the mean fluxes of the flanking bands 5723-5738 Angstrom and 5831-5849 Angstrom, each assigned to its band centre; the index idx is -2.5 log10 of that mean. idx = 0.20 mag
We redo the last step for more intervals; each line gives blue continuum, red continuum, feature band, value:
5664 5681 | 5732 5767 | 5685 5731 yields -0.053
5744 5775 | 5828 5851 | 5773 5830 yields 0.074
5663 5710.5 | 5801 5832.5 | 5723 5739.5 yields 0.002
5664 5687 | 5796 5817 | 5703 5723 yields -0.017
